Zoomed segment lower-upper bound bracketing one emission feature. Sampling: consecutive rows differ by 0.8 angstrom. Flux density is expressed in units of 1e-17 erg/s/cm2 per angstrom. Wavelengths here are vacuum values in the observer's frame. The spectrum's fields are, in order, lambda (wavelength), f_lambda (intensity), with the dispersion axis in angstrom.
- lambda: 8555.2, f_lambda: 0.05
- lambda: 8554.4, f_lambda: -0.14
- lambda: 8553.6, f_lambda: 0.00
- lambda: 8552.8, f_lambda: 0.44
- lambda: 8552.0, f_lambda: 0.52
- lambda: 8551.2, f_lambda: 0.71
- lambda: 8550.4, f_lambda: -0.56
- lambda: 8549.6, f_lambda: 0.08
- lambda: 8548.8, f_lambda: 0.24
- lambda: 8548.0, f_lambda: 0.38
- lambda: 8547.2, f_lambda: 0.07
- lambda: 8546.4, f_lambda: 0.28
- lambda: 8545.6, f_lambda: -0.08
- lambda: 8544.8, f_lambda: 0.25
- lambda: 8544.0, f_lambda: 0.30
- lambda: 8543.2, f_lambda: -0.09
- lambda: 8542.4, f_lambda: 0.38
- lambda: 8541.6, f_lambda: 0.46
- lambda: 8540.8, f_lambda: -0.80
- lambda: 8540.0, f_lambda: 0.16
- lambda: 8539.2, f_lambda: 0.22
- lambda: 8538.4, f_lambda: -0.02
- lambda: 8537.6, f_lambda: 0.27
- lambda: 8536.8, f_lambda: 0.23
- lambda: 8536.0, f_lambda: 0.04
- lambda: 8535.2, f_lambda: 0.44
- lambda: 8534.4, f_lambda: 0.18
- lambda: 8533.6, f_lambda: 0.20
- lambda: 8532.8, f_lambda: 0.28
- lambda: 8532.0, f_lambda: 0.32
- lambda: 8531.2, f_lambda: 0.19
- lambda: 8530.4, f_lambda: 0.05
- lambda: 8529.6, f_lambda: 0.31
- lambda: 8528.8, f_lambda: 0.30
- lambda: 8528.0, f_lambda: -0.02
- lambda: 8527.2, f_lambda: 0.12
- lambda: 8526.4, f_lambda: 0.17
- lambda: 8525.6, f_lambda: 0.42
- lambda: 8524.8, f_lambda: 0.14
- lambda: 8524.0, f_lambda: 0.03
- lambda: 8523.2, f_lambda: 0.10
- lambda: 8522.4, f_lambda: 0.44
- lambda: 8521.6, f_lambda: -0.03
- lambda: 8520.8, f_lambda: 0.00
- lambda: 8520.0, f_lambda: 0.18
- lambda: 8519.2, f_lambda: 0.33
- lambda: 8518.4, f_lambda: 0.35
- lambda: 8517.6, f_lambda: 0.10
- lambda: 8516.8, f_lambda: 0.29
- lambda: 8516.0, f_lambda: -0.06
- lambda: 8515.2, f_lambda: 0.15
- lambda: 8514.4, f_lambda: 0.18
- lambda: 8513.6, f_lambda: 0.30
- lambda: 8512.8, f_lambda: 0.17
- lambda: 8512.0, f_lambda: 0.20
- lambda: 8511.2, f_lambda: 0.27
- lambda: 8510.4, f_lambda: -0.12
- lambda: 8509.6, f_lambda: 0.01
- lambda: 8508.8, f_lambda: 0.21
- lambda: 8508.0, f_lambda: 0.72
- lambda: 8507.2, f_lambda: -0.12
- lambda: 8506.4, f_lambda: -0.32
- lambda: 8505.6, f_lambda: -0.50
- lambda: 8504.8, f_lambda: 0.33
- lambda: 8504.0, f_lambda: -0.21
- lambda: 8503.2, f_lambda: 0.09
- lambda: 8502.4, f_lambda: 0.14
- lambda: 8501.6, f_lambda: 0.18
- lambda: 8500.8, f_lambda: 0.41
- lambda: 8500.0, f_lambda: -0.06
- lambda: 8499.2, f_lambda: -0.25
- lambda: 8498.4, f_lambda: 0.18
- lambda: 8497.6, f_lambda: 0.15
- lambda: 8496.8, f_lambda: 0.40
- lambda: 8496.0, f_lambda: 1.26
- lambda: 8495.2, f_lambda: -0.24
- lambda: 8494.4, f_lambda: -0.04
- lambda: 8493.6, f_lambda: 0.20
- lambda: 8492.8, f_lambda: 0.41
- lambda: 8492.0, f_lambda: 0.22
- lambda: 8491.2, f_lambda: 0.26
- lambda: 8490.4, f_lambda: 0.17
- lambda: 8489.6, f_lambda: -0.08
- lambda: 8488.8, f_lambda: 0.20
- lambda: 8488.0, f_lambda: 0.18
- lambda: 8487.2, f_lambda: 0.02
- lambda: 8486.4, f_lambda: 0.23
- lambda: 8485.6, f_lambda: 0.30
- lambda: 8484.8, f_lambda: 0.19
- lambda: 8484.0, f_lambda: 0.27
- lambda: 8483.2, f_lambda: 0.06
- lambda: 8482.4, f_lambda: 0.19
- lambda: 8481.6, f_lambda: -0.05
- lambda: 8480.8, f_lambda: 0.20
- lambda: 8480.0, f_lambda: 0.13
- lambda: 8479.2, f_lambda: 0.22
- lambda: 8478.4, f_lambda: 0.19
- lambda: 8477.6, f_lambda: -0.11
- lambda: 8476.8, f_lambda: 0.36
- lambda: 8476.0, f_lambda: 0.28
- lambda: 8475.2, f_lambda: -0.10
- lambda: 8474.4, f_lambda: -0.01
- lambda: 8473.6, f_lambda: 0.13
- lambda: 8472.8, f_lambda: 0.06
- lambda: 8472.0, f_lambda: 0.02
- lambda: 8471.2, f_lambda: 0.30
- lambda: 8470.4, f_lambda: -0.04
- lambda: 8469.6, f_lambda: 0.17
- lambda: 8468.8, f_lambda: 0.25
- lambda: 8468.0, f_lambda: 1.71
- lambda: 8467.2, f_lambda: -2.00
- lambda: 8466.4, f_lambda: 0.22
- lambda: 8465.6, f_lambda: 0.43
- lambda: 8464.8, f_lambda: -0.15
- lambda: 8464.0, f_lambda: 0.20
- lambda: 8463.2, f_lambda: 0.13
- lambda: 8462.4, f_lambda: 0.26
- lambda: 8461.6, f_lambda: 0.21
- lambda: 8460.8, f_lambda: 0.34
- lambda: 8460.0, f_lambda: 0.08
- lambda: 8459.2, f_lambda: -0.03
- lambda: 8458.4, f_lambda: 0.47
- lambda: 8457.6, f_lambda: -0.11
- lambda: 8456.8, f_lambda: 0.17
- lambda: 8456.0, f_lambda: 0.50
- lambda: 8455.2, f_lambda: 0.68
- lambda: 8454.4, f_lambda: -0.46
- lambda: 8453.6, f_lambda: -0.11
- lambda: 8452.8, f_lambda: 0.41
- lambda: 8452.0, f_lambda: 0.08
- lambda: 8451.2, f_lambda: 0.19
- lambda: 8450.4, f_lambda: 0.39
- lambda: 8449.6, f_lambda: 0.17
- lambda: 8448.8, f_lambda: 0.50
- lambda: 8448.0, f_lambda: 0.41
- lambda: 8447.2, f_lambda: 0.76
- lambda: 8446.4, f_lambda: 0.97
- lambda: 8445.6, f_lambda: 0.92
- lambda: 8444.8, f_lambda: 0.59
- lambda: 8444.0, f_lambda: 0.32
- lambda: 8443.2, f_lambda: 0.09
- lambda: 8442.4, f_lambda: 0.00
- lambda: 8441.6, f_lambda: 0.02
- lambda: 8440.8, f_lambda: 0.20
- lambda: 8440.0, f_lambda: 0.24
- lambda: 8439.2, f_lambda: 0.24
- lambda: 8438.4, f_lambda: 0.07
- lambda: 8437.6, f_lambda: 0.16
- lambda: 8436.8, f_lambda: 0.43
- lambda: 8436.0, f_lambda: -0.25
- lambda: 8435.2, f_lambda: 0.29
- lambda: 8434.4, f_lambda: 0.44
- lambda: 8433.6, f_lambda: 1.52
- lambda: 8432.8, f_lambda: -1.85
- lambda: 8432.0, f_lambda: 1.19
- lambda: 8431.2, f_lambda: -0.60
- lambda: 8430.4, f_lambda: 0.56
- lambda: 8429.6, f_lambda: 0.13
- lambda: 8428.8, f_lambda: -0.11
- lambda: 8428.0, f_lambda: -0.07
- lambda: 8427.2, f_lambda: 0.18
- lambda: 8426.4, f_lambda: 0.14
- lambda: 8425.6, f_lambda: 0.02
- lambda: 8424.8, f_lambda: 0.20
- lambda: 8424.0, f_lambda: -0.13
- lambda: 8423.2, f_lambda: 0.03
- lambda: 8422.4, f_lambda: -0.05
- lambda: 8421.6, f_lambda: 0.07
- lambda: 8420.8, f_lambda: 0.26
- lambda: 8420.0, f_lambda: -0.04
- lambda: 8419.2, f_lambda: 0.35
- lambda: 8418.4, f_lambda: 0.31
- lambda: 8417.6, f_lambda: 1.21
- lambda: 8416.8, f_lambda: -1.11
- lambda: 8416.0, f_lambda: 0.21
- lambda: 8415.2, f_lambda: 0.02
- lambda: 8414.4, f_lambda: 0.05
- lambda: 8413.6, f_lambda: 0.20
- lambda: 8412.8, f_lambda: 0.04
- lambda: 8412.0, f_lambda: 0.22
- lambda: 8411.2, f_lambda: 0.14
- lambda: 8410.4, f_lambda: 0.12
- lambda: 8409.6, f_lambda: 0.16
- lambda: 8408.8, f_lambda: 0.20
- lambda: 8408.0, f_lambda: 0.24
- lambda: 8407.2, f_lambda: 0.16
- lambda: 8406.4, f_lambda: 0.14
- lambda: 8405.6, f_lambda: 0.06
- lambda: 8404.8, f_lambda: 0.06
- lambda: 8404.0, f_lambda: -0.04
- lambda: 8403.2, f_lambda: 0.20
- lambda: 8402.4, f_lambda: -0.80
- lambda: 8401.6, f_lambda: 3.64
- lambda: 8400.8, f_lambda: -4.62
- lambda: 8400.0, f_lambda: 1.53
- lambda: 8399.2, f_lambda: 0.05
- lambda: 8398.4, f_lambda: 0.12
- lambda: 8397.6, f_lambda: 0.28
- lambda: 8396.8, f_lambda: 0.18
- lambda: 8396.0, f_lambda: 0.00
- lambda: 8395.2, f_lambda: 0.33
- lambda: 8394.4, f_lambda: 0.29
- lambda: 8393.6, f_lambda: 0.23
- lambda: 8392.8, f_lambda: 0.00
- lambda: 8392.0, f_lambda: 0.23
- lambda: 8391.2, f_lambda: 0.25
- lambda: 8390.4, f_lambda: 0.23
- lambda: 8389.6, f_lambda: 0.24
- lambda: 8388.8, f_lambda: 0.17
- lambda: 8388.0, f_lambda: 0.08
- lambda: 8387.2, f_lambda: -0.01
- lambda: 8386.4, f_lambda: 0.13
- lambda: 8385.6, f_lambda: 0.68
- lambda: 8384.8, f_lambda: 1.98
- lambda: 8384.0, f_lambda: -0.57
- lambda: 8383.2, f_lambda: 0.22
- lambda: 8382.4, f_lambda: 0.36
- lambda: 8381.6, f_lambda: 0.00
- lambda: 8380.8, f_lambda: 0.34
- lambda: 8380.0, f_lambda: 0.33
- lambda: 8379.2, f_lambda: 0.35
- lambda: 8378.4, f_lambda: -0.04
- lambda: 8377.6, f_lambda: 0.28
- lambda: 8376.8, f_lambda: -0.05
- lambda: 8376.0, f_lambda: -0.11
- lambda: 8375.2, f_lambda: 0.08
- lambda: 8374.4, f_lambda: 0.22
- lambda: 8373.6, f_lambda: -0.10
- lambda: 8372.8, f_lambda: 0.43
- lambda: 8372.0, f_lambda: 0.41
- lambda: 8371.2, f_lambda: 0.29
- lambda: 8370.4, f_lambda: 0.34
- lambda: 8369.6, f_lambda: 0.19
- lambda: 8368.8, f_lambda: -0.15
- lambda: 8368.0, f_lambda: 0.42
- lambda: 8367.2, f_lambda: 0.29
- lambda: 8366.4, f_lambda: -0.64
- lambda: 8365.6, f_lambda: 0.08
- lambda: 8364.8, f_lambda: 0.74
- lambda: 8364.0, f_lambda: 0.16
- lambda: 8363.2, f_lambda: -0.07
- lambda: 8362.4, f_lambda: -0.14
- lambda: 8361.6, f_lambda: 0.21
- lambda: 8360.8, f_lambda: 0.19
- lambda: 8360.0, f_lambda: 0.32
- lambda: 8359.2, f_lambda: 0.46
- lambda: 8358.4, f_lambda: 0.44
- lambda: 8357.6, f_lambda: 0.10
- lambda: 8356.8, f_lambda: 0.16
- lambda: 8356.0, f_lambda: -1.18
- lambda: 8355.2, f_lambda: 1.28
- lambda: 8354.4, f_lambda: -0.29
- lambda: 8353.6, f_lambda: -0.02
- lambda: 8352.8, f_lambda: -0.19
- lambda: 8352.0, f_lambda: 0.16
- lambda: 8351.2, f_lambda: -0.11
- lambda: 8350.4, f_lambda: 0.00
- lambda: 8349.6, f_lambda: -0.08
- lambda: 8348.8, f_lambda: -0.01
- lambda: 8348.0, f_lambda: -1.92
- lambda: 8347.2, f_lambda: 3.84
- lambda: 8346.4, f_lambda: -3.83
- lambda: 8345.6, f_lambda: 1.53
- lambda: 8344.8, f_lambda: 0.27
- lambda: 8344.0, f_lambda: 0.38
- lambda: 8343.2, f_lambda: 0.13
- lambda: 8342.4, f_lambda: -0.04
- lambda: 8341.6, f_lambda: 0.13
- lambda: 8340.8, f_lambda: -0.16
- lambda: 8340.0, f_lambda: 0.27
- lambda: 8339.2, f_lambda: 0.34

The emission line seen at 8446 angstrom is H-gamma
